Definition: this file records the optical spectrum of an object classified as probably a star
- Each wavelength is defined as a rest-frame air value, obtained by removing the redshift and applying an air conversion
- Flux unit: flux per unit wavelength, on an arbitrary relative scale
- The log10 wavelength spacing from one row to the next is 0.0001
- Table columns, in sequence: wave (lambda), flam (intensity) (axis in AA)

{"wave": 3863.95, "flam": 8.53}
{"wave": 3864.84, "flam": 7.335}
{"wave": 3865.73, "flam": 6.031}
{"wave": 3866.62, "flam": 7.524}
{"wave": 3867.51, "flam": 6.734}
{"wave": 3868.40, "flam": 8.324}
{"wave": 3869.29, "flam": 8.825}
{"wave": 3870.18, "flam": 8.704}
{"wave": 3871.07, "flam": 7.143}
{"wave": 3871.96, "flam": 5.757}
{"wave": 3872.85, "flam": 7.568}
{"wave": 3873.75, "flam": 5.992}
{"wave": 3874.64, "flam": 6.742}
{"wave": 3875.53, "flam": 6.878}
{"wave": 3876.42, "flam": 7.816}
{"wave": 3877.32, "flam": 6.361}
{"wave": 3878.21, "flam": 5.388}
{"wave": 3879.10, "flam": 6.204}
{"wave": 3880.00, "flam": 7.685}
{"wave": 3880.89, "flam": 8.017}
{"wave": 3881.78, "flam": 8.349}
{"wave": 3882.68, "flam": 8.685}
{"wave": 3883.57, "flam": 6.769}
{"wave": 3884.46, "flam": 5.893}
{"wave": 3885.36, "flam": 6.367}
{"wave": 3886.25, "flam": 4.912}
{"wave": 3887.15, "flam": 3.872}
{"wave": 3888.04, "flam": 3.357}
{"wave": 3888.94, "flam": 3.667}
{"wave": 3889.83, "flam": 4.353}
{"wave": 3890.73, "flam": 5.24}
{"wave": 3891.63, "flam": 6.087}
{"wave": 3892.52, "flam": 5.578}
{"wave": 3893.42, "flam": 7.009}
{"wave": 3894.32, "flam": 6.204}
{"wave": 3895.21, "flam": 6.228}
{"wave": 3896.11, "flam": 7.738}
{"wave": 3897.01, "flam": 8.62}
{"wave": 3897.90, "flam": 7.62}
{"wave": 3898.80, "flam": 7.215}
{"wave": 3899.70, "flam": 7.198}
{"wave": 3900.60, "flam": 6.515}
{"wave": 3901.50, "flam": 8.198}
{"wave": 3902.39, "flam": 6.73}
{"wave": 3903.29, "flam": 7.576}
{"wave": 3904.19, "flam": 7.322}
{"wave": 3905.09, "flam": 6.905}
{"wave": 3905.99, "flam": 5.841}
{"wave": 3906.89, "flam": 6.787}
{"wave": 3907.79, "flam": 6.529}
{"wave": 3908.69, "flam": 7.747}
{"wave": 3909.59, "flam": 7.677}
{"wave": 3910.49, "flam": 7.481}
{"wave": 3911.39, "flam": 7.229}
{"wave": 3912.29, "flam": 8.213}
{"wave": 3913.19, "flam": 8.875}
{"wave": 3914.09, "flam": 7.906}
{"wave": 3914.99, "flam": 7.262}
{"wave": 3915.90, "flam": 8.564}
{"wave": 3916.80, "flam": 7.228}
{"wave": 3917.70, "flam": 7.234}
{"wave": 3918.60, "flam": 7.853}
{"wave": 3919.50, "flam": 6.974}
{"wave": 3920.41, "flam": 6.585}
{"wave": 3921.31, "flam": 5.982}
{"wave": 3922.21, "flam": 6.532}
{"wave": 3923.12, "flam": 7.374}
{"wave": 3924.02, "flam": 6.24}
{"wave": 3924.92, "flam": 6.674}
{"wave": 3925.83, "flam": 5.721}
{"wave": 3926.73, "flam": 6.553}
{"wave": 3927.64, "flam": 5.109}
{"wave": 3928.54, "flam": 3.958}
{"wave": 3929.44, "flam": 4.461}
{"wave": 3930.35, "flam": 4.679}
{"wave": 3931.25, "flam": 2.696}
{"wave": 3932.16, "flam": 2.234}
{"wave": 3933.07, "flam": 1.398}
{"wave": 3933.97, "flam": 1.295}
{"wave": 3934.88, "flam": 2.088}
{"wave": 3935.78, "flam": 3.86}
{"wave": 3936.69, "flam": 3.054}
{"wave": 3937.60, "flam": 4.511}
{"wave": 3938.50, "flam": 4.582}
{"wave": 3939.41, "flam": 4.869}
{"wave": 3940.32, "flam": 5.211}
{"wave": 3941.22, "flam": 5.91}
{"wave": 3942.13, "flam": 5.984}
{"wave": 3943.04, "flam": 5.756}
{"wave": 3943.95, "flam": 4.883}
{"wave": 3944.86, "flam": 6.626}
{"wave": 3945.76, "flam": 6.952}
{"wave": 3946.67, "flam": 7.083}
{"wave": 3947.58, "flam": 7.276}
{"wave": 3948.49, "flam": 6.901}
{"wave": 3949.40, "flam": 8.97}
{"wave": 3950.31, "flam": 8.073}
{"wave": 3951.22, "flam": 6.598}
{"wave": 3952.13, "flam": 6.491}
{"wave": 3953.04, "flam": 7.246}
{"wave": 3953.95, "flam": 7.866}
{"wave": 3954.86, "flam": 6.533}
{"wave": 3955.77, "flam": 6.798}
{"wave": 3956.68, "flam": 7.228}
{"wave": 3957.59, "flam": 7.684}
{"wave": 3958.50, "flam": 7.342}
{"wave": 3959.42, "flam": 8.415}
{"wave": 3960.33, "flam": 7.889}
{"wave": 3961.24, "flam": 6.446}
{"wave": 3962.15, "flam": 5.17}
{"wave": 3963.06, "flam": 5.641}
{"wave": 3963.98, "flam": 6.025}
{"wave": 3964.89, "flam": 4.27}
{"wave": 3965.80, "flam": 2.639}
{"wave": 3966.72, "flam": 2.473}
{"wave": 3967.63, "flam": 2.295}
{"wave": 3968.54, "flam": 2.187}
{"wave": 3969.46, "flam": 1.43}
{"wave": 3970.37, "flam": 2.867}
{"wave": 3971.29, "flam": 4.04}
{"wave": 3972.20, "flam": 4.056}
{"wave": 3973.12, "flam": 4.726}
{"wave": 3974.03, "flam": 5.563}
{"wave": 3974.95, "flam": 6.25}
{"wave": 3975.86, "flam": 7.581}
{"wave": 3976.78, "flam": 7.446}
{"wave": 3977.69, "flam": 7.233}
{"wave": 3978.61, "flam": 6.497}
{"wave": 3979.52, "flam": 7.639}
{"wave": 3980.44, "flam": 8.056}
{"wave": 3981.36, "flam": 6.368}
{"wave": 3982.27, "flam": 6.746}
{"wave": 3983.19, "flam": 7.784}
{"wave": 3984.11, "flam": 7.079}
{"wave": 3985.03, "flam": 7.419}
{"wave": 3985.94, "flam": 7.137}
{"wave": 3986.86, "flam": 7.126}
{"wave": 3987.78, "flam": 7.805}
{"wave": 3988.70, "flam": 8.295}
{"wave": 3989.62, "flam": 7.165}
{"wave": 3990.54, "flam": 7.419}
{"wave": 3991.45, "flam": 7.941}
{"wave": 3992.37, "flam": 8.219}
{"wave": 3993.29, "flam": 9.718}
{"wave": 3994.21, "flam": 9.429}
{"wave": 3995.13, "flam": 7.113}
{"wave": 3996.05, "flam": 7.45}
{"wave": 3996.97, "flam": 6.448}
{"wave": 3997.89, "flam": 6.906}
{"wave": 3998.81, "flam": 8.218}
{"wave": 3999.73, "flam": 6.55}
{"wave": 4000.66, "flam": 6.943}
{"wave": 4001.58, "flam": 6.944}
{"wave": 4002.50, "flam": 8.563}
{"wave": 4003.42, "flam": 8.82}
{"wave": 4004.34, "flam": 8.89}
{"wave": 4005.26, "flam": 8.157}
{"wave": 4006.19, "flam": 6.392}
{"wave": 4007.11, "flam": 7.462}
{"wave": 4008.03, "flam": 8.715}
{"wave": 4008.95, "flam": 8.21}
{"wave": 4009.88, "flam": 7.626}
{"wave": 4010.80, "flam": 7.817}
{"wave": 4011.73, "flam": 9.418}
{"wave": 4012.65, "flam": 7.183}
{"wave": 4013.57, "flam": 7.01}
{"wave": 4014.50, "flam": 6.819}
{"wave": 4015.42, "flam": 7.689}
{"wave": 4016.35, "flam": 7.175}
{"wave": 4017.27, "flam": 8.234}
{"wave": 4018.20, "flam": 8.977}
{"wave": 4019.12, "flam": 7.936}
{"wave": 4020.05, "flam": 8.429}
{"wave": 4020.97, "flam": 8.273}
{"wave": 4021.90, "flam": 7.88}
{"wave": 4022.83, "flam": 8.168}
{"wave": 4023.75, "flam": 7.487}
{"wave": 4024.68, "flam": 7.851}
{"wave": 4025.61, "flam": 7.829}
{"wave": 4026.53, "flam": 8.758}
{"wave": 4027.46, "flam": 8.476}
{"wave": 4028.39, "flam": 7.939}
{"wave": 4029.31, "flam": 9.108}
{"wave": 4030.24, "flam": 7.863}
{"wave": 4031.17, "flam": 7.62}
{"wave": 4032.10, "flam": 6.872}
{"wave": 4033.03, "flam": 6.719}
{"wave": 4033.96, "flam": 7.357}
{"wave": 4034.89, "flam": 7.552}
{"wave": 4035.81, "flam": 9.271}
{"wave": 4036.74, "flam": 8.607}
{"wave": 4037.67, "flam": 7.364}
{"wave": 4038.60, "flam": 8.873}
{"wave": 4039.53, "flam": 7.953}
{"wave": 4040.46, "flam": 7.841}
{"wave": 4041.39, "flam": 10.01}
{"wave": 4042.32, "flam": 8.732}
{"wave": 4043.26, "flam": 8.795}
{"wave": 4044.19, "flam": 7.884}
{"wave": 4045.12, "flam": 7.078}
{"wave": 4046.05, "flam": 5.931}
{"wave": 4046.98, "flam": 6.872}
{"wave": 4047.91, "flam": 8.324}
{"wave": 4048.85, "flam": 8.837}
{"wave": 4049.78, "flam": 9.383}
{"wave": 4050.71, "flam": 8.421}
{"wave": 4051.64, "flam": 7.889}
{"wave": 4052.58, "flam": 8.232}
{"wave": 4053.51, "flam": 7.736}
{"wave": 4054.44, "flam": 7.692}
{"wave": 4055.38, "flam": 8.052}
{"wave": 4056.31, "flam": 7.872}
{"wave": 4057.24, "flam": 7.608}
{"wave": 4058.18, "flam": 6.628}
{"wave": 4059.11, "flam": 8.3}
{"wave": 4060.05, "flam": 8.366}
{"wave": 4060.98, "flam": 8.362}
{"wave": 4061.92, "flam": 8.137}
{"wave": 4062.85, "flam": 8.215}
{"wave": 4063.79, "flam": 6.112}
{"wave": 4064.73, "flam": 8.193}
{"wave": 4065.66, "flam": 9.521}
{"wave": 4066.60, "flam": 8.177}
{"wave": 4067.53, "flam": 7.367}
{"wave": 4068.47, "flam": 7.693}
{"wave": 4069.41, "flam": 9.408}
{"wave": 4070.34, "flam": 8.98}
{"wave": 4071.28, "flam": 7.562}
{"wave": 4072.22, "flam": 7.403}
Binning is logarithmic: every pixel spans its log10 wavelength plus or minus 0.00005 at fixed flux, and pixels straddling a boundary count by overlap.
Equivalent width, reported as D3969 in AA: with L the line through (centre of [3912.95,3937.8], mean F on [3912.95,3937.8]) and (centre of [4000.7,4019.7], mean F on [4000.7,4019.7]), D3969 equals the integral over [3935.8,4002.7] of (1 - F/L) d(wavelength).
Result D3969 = 3.2 AA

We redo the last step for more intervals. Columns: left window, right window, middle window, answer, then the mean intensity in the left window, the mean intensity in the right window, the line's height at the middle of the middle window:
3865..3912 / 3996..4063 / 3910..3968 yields 9.9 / 6.76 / 7.92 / 7.18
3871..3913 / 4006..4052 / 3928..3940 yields 6.2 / 6.68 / 7.99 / 7.08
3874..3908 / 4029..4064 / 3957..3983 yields 6.1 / 6.54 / 7.97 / 7.26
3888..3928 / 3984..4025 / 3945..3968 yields 2.7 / 6.83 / 7.8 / 7.31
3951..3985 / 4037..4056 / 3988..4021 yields -4.4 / 5.92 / 8.1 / 6.93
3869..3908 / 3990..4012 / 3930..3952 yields 6.5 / 6.64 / 7.87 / 7.21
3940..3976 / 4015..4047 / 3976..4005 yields -3.5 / 5.82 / 8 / 6.79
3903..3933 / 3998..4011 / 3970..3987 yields 2.3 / 6.47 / 7.78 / 7.39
